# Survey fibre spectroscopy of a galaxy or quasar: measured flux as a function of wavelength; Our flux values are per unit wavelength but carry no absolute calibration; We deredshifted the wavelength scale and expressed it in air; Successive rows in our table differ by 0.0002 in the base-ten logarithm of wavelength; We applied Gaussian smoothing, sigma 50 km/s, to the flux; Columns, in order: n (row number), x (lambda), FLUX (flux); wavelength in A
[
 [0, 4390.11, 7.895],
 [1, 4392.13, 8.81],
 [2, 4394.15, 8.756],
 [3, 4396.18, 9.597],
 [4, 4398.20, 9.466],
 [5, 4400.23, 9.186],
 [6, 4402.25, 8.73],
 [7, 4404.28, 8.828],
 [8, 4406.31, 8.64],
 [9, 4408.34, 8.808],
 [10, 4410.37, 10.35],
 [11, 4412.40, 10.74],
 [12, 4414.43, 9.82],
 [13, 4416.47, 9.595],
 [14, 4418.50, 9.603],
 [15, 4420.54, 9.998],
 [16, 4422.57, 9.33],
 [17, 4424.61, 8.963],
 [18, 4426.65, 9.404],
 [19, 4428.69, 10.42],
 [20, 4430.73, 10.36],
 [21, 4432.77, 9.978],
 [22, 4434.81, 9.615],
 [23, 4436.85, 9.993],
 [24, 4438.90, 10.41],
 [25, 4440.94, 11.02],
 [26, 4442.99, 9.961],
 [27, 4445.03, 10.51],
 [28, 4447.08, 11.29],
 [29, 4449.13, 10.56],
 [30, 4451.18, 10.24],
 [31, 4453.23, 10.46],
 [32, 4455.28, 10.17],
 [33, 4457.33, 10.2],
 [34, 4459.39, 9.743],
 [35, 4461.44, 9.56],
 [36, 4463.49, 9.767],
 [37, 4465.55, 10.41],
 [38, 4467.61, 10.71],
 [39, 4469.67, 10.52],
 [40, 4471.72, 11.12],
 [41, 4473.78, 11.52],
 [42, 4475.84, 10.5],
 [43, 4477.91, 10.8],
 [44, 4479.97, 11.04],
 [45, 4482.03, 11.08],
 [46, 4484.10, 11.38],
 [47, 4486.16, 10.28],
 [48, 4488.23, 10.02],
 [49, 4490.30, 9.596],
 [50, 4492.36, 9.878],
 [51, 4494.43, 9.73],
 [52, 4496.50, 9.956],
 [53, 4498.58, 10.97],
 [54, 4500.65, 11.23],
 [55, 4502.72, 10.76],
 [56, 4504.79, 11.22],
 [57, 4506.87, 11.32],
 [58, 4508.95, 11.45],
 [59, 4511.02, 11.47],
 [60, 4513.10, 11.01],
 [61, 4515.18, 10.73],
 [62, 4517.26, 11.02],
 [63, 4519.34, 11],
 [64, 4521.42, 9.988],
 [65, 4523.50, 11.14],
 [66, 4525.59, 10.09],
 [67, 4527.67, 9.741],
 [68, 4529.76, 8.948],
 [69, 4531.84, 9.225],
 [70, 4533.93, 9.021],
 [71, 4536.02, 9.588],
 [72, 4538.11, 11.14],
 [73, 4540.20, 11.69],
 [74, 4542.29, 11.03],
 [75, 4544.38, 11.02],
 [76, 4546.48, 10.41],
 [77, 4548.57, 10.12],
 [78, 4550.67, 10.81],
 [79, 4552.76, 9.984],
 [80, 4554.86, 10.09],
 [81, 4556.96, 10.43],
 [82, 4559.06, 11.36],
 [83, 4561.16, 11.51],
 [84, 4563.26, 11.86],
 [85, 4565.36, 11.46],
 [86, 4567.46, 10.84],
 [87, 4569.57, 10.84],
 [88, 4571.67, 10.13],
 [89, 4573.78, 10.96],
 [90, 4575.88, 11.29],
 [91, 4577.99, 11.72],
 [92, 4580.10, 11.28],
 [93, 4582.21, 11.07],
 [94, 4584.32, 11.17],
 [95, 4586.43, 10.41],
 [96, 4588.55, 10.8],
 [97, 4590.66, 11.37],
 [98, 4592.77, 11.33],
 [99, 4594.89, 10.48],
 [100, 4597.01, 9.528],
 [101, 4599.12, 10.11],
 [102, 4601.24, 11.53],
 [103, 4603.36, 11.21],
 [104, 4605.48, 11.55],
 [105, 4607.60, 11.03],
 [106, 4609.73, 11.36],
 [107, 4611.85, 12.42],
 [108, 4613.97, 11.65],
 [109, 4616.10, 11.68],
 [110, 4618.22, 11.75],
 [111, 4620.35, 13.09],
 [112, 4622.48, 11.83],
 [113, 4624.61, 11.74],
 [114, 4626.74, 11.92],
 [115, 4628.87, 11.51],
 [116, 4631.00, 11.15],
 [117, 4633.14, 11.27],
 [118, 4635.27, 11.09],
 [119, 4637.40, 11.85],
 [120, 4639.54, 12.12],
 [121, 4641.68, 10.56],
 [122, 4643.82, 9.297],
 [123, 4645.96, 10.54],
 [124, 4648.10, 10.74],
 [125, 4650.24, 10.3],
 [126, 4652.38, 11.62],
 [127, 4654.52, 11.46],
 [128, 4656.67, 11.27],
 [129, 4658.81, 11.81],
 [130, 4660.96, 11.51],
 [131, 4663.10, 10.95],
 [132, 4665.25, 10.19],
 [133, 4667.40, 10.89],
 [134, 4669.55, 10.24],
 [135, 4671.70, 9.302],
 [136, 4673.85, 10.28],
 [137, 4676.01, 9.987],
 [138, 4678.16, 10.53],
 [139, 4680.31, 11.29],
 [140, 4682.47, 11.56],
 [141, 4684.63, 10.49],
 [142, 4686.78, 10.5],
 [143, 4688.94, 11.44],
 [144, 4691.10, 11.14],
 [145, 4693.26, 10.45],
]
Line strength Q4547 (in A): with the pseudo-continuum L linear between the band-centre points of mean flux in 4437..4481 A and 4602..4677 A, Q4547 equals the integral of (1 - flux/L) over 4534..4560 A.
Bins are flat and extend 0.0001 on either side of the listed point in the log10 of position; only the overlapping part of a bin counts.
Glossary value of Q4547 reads 0.60 A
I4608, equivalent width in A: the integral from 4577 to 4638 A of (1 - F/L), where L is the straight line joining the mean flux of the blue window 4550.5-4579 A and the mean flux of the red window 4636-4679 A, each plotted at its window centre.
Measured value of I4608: -2.6 A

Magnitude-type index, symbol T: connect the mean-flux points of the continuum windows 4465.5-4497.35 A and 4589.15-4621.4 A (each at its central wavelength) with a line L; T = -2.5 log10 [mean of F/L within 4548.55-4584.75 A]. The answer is 0.01 mag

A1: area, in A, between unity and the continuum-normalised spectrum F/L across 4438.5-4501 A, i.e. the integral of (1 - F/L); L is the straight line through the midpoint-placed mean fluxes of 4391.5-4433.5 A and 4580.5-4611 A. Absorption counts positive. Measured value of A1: -3.2 A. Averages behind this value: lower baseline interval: 9.5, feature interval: 10.5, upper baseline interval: 10.9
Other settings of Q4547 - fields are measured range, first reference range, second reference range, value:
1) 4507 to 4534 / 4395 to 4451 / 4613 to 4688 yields -0.2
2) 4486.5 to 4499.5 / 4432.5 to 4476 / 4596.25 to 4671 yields 0.7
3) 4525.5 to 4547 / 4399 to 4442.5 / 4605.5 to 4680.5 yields 0.6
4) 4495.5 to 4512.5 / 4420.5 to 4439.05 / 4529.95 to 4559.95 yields -1.5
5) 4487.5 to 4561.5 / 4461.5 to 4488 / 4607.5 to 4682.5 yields 2.2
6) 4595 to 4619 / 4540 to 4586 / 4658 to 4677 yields -1.0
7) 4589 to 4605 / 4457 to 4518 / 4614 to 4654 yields 0.5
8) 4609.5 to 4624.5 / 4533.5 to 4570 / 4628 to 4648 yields -1.4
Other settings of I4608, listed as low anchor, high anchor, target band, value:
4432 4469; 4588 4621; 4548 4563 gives 0.4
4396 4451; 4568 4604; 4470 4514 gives -2.1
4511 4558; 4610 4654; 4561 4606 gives -0.4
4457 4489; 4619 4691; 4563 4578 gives -0.3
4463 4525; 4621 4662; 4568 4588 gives 0.1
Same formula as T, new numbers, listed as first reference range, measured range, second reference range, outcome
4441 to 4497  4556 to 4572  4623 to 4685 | -0.04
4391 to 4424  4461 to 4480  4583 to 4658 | -0.07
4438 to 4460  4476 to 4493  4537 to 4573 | 0.01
